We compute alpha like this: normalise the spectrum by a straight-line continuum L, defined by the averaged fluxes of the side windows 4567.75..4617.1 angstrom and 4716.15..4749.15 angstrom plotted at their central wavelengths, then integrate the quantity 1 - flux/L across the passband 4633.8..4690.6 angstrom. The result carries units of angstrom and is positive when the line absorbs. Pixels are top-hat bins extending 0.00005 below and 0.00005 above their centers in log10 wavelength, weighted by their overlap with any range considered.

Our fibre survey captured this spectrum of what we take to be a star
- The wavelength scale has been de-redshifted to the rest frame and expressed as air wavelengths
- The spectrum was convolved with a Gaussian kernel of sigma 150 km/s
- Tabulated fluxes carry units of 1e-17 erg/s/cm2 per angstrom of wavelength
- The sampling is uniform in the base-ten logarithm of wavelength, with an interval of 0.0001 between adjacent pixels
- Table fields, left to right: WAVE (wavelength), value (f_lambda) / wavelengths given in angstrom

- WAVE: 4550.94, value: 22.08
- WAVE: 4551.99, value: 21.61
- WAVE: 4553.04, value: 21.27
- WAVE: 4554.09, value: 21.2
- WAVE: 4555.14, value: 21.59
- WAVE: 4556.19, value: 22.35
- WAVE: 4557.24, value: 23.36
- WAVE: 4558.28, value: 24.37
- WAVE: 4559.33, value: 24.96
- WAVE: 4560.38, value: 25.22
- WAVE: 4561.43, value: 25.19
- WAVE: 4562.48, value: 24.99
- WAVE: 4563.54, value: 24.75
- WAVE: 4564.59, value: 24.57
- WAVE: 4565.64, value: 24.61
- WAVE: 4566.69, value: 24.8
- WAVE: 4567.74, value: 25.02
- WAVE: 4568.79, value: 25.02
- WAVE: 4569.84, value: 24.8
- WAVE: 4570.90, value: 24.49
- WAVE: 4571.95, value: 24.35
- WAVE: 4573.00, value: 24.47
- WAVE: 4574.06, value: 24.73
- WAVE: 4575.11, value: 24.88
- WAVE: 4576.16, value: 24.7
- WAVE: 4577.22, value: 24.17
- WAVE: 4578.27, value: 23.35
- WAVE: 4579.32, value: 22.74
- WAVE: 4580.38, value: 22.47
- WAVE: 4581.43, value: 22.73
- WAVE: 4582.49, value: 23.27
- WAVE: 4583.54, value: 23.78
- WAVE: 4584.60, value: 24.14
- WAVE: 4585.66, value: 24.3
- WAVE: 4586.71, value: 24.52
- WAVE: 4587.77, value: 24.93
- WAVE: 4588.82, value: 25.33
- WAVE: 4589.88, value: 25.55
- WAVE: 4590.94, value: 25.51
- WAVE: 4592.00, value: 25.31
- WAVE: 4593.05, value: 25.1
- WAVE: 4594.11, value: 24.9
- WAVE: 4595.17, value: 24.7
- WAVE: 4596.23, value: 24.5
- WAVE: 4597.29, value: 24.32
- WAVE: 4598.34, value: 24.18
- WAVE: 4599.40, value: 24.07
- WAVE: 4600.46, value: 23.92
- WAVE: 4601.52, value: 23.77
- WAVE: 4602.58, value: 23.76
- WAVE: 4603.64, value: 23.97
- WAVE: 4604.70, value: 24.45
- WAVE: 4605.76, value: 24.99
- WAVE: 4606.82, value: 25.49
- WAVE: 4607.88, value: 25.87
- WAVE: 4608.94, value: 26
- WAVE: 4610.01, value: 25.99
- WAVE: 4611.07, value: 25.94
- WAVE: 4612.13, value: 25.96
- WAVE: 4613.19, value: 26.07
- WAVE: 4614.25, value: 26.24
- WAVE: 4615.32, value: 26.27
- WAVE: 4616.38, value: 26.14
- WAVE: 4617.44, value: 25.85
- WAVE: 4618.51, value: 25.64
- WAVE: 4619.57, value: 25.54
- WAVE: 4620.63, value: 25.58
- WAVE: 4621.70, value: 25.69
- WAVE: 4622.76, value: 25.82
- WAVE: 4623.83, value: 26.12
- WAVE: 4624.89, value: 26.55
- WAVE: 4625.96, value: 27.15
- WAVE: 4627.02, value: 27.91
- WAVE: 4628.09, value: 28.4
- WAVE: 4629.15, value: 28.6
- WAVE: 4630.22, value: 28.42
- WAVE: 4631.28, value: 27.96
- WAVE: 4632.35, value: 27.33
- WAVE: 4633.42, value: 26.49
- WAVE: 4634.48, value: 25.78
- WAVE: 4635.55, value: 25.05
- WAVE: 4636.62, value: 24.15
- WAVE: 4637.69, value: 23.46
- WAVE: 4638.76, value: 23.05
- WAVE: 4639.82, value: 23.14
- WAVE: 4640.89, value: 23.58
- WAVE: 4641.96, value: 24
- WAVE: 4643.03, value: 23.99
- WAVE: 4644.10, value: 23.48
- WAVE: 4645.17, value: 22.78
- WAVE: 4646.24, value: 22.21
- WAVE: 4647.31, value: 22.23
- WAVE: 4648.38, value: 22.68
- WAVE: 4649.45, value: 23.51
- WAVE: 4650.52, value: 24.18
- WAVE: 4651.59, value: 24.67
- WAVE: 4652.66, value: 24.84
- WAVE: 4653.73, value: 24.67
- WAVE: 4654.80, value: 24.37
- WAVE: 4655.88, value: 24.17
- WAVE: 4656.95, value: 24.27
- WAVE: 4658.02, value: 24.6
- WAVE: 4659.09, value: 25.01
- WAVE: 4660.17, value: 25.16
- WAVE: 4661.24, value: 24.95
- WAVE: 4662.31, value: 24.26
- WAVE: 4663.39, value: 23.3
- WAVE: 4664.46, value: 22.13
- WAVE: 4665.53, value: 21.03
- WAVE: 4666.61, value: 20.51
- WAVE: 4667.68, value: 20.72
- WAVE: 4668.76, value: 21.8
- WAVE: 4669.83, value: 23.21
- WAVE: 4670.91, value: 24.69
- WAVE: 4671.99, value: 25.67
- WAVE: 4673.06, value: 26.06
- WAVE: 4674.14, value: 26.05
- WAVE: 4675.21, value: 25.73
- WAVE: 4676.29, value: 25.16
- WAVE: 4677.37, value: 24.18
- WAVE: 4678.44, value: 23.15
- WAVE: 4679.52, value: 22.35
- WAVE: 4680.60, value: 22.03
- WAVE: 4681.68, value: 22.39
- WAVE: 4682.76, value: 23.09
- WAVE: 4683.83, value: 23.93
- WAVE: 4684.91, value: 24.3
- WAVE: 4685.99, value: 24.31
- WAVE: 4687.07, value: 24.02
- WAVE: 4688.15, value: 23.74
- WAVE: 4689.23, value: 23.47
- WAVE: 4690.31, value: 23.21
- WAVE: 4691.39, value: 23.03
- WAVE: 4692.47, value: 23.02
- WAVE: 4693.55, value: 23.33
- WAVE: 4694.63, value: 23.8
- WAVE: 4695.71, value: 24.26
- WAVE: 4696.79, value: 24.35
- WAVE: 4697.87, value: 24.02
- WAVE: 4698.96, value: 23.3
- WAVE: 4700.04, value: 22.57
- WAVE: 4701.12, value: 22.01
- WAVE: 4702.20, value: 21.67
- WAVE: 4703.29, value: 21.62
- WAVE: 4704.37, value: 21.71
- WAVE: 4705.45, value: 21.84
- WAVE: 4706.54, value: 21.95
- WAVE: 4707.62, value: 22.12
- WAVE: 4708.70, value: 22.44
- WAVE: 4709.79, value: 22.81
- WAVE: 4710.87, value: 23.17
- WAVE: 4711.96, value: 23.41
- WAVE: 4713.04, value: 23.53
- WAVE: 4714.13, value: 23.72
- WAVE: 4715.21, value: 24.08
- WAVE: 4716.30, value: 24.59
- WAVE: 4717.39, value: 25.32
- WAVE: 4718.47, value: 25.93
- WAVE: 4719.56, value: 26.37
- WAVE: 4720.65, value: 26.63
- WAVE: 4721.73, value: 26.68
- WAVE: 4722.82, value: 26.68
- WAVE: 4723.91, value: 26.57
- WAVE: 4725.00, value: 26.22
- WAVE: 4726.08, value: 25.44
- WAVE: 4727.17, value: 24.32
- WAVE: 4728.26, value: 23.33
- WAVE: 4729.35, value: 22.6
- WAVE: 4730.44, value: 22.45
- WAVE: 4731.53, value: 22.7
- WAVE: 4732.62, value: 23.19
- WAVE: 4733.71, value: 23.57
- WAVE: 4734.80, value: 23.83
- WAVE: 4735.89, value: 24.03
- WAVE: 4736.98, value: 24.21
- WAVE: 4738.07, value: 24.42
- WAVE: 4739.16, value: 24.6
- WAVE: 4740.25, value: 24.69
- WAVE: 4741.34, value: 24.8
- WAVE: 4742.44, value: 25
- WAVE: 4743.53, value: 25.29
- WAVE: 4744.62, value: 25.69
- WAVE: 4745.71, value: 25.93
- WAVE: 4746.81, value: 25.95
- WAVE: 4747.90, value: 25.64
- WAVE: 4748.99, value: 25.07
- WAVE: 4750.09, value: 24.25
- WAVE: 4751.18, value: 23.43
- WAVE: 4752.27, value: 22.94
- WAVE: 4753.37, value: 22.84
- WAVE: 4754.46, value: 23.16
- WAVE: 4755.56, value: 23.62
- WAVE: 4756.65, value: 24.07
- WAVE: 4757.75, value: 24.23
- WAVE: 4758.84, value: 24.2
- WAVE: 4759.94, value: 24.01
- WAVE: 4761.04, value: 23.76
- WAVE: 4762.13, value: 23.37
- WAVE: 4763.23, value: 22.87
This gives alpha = 2.40 angstrom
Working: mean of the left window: 24.7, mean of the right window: 24.9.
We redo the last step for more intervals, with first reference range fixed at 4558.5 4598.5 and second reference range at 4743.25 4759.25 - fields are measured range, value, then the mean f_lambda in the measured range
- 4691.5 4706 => 0.92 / 22.9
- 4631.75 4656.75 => 0.39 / 24.1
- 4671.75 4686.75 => 0.19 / 24.1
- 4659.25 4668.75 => 0.65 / 22.8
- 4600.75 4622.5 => -0.85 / 25.4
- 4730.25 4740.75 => 0.26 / 23.8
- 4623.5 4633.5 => -1.26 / 27.6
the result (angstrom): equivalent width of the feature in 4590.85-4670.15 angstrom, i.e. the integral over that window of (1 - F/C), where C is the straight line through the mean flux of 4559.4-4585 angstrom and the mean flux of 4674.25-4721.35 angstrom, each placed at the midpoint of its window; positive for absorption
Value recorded -2.6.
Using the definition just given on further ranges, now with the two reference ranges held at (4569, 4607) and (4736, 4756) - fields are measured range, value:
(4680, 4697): 0.7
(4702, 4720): 0.9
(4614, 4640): -1.9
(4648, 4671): 0.8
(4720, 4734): -0.1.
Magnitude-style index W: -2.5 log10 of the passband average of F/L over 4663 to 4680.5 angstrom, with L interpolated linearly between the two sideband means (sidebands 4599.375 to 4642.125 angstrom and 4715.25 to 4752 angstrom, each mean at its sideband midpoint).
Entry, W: 0.08 mag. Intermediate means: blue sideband 25.6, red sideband 24.8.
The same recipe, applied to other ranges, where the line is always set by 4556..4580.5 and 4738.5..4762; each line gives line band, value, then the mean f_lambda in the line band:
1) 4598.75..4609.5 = -0.009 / 24.6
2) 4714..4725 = -0.058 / 25.8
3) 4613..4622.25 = -0.064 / 25.9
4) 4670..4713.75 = 0.045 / 23.4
